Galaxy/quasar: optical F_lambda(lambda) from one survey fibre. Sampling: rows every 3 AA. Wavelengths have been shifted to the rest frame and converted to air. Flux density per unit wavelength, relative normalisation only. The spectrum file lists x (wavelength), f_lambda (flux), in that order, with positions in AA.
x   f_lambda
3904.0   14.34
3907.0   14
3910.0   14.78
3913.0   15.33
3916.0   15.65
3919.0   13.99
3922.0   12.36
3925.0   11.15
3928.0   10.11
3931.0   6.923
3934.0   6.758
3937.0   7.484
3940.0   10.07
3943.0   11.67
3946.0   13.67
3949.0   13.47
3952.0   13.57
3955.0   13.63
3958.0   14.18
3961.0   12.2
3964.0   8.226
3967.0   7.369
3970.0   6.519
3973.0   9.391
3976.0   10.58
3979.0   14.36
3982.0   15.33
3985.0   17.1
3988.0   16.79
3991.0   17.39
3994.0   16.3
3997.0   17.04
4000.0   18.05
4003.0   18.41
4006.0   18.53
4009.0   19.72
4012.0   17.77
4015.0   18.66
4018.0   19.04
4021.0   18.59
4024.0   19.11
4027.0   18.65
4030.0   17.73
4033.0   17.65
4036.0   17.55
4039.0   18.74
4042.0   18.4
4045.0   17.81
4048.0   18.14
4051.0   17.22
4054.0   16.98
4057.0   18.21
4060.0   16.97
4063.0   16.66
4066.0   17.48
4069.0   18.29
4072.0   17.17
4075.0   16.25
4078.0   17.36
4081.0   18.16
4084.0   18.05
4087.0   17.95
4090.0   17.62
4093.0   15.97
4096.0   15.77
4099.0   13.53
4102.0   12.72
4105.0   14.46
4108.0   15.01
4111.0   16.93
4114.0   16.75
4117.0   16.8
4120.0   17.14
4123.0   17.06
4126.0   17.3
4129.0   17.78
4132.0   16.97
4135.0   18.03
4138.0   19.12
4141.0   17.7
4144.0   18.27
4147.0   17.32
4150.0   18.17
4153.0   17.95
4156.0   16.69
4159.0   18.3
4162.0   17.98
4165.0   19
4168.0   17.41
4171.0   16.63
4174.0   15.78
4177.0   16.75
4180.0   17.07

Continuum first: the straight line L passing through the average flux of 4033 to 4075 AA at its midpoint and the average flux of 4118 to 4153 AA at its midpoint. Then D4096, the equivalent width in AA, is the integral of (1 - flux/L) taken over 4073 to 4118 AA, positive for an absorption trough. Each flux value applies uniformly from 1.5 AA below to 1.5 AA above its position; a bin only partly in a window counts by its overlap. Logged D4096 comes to 3.7 AA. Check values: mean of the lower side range 17.6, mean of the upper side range 17.7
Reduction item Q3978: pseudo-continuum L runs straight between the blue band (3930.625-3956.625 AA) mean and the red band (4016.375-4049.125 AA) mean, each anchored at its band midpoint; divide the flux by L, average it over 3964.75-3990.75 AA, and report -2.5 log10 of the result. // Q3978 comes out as 0.14 mag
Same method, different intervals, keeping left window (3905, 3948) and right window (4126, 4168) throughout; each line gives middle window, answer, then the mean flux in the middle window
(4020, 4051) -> -0.22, 18.2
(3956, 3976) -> 0.29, 9.82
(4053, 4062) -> -0.13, 17.4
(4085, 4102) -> 0.03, 15.9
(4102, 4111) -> 0.14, 14.8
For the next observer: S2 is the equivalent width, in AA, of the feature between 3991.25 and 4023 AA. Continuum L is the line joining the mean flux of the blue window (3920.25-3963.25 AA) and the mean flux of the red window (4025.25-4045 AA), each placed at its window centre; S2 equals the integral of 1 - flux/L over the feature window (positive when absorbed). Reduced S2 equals -4.3 AA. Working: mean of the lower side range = 11.2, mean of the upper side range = 18.1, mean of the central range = 18.2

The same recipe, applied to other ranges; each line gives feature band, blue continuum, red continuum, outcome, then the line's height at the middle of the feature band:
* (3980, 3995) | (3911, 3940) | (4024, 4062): -1.9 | 14.7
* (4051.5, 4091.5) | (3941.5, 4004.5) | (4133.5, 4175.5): -4.1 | 15.8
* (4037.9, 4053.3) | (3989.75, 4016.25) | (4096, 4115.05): -1.2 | 16.7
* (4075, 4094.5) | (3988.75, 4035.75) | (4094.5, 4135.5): -0.8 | 16.7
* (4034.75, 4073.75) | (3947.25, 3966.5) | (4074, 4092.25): -3.2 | 16.3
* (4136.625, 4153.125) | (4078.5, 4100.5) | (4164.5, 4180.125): -1.2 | 16.9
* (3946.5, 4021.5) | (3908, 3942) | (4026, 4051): 0.7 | 14.8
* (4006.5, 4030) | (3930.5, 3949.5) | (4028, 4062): -4.4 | 15.8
